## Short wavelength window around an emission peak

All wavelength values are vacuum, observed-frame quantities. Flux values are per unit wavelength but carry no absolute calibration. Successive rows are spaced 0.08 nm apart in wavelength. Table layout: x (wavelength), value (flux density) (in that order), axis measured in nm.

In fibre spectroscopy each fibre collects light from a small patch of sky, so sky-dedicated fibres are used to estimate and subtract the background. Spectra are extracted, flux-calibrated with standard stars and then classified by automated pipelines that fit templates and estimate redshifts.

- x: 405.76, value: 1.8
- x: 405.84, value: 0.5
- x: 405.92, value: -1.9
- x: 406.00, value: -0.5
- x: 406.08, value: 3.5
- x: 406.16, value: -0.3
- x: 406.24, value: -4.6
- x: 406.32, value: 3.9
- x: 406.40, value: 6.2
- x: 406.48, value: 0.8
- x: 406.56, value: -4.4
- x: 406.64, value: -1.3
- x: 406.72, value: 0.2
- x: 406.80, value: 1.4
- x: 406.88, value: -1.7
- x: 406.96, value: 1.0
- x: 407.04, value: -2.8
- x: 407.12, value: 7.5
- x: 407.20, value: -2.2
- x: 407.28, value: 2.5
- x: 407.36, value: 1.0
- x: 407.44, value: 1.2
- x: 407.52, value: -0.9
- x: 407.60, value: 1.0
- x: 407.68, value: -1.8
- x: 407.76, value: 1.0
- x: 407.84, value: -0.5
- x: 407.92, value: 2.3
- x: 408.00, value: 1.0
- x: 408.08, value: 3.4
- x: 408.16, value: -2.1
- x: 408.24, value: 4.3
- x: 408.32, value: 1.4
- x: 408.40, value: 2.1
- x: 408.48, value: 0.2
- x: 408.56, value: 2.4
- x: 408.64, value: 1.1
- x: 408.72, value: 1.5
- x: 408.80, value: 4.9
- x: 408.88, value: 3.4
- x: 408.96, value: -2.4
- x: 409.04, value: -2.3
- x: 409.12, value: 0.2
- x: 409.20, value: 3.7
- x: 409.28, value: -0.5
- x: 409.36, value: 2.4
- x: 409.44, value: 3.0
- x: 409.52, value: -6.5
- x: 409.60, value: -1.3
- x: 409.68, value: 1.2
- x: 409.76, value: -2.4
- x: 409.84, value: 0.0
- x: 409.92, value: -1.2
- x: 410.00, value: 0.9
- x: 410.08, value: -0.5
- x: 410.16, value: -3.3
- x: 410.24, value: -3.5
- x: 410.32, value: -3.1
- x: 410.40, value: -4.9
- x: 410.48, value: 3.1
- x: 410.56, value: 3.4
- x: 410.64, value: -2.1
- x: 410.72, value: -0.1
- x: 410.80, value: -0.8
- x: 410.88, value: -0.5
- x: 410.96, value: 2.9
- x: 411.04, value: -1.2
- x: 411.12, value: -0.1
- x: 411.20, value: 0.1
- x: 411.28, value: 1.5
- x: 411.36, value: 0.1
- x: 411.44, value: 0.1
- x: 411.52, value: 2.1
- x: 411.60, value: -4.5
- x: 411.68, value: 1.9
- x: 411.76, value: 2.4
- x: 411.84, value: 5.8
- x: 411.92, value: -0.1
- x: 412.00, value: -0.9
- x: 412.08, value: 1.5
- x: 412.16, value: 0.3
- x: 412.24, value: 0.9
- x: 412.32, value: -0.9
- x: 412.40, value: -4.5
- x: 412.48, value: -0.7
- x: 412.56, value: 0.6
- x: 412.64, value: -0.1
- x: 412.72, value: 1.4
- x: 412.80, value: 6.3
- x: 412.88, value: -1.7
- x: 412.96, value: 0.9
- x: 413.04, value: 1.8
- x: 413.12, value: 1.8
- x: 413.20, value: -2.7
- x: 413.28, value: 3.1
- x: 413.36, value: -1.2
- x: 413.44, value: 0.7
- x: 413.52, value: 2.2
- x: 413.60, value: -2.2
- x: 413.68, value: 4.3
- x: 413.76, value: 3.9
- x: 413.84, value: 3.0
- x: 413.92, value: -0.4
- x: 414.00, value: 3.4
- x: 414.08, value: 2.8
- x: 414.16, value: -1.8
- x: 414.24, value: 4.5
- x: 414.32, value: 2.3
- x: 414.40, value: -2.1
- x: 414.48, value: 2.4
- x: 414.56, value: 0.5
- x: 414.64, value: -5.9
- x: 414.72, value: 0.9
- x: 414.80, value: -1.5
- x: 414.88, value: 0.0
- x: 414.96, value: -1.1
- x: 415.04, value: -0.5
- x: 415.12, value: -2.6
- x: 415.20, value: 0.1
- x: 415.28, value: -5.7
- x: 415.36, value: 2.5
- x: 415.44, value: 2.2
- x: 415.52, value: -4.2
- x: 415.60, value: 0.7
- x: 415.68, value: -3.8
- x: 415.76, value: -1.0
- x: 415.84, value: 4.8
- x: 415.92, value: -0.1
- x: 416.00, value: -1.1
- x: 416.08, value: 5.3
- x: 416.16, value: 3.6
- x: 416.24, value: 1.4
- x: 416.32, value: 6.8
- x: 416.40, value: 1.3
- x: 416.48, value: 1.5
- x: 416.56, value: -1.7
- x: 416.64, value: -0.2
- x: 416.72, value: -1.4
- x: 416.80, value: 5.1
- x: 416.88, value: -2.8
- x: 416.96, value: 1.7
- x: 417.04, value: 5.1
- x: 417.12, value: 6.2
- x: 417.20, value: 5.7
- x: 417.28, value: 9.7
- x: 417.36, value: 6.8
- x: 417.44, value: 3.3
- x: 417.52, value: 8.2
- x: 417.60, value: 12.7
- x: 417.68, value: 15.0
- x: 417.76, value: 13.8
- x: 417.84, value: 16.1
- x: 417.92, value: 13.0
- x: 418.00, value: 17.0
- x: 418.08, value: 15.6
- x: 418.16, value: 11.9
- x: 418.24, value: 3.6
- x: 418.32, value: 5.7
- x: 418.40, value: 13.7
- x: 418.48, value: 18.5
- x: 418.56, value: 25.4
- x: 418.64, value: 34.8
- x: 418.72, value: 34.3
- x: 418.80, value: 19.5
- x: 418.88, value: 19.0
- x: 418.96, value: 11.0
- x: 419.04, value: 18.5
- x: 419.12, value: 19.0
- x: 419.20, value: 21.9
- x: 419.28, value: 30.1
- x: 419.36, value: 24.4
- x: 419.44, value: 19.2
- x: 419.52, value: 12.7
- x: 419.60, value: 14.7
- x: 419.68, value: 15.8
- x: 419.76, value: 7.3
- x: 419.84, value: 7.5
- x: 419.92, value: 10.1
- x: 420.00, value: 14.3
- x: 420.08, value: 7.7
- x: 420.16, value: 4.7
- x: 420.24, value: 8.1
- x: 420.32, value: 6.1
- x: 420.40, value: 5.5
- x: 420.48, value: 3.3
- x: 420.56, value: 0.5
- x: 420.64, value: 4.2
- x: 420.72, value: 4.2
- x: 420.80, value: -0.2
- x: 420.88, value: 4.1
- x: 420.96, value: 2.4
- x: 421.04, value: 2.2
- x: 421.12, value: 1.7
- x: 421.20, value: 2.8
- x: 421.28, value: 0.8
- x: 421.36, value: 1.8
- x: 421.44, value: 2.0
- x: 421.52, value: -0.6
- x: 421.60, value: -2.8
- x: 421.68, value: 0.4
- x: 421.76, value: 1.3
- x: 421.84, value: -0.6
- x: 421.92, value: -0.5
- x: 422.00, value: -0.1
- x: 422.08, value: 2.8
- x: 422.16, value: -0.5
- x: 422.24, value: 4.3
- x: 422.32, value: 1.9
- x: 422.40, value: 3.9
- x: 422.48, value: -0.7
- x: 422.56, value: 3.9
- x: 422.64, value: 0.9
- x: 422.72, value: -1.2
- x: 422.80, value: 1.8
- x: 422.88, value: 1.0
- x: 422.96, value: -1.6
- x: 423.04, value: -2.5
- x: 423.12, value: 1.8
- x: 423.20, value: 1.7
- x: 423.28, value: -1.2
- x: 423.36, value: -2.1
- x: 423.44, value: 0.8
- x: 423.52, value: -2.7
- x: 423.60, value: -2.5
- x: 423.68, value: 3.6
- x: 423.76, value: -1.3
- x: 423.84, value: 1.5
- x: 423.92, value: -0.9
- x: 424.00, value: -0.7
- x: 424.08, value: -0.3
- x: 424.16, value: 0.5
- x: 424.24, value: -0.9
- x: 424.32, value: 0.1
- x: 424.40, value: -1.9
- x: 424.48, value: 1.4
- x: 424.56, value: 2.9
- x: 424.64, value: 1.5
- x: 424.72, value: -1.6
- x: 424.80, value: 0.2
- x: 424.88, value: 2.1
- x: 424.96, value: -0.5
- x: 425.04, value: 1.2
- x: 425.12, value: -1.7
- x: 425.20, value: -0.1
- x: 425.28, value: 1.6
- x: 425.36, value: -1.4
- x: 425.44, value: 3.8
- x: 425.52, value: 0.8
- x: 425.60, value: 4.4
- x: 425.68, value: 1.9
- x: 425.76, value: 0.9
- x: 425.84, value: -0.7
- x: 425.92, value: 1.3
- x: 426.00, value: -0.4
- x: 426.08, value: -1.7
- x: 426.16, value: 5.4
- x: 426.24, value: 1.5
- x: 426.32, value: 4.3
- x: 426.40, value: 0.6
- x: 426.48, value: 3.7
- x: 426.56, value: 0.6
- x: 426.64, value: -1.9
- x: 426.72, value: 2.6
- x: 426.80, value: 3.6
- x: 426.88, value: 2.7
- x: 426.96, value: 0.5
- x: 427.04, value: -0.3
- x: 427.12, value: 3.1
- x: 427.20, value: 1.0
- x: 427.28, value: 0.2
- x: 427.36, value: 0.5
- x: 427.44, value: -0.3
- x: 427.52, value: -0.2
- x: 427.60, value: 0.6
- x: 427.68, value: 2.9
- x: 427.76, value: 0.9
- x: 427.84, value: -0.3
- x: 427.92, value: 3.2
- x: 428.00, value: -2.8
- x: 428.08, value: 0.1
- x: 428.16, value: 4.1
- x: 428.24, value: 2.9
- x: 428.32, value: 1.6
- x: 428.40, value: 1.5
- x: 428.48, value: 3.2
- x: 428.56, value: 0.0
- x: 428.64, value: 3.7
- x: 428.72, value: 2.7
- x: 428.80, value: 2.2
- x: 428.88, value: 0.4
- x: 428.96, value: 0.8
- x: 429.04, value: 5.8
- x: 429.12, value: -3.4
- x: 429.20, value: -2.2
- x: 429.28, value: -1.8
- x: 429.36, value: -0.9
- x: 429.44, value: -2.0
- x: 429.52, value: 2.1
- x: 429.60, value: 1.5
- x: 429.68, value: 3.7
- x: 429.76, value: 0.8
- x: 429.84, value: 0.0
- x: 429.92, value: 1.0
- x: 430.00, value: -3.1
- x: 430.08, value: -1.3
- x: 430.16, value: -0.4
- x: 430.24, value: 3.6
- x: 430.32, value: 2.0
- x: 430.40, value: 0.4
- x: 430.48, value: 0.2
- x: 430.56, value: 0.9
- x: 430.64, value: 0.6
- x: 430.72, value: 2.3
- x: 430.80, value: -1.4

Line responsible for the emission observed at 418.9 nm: Lyman alpha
